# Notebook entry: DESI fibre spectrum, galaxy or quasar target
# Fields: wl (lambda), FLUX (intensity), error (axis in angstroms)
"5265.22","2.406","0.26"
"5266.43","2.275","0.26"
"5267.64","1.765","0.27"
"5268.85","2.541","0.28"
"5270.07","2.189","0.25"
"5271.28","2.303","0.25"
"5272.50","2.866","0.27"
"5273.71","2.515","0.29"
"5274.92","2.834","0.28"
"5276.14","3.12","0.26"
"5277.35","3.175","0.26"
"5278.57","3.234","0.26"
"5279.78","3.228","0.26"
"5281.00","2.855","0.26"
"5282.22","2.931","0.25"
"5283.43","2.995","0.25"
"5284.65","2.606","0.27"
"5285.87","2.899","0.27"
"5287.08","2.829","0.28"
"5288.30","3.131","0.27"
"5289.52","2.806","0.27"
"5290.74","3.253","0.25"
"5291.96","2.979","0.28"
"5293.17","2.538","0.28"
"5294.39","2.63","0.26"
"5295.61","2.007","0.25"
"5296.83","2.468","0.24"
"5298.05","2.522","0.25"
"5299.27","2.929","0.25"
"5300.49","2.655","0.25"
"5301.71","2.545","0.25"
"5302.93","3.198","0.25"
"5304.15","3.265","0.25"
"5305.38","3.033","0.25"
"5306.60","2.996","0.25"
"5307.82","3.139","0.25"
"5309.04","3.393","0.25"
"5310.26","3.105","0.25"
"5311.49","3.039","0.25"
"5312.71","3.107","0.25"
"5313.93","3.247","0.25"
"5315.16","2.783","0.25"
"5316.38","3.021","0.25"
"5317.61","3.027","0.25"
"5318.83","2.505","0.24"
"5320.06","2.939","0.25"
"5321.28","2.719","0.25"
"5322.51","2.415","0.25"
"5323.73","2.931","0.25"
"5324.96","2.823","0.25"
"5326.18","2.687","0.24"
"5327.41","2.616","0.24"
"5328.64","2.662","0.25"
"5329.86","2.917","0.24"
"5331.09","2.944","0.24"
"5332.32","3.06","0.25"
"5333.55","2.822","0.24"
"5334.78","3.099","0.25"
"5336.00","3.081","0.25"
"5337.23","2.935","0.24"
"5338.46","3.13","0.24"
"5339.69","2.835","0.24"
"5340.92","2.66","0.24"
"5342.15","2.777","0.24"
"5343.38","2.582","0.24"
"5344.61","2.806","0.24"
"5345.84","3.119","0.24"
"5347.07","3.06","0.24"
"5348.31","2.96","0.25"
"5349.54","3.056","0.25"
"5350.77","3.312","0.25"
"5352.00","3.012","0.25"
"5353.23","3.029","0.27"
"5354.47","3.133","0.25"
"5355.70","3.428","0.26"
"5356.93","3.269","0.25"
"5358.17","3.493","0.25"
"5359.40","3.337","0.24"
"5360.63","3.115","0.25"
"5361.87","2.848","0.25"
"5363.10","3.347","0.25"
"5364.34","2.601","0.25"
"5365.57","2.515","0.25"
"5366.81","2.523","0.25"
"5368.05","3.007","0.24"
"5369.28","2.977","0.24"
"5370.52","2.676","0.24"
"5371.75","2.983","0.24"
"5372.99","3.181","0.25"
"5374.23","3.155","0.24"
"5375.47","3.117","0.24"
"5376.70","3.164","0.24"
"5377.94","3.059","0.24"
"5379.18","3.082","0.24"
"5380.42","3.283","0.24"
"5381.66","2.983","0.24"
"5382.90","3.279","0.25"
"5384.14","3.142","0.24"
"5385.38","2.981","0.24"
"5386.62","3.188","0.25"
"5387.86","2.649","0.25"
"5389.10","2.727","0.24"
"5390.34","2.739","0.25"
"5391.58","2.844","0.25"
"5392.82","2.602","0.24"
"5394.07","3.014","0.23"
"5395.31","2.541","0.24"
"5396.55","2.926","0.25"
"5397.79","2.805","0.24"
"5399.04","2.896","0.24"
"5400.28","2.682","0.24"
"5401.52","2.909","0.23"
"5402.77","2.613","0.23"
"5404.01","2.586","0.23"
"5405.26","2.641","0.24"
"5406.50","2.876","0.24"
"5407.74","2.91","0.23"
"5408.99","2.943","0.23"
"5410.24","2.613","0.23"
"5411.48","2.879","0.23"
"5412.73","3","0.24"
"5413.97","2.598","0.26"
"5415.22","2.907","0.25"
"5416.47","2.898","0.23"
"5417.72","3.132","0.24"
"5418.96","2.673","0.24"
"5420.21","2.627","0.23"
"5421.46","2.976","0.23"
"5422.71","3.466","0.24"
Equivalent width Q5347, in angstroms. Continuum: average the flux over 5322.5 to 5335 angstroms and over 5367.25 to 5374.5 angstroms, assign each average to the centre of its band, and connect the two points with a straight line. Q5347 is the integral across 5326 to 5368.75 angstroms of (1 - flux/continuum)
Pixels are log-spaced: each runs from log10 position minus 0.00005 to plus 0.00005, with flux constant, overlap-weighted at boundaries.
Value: -1.1 angstroms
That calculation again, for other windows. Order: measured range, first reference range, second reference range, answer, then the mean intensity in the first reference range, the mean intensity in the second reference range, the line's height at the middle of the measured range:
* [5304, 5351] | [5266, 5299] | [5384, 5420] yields -2.9 angstroms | 2.73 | 2.82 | 2.76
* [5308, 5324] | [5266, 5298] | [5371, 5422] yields -1.0 angstroms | 2.73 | 2.9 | 2.78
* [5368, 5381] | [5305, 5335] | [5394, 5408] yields -1.1 angstroms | 2.92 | 2.77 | 2.82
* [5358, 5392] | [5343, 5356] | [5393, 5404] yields -1.0 angstroms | 3.04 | 2.78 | 2.91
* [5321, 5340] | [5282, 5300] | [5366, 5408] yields -0.2 angstroms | 2.76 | 2.9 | 2.82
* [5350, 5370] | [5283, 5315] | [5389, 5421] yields -1.6 angstroms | 2.89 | 2.79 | 2.84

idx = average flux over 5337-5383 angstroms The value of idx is 3.02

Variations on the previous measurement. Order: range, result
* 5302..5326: 2.97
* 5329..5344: 2.9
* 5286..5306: 2.8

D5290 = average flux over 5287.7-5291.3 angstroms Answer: 3.06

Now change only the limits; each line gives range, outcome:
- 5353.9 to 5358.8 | 3.34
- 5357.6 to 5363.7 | 3.23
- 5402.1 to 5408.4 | 2.73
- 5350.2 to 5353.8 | 3.12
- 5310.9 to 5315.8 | 3.05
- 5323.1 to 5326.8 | 2.81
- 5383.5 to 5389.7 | 2.94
